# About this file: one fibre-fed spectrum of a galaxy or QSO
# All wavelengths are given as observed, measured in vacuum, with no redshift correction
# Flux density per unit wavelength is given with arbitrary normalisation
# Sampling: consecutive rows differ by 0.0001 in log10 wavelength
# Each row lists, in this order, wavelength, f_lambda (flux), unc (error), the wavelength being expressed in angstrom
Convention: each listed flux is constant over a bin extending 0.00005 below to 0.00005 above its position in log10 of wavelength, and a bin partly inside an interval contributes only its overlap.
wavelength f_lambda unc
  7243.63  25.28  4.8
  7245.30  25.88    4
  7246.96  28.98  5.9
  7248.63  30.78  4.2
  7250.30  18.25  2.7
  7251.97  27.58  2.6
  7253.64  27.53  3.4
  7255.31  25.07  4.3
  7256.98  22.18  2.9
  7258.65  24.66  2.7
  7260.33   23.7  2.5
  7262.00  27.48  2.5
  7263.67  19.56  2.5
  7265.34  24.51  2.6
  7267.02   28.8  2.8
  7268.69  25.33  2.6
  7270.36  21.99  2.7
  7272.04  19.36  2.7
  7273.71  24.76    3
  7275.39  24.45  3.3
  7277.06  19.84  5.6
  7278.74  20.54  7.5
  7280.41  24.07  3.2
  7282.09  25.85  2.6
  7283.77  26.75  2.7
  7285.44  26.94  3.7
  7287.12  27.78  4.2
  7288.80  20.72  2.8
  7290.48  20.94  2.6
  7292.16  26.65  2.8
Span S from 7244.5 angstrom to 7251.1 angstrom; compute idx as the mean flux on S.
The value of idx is 26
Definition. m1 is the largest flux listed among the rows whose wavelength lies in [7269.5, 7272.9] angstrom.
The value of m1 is 21.99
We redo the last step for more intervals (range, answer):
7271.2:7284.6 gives 26.75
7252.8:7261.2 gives 27.53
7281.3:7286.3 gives 26.94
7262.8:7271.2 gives 28.8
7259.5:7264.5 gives 27.48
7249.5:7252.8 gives 27.58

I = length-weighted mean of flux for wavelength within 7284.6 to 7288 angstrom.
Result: 27.3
